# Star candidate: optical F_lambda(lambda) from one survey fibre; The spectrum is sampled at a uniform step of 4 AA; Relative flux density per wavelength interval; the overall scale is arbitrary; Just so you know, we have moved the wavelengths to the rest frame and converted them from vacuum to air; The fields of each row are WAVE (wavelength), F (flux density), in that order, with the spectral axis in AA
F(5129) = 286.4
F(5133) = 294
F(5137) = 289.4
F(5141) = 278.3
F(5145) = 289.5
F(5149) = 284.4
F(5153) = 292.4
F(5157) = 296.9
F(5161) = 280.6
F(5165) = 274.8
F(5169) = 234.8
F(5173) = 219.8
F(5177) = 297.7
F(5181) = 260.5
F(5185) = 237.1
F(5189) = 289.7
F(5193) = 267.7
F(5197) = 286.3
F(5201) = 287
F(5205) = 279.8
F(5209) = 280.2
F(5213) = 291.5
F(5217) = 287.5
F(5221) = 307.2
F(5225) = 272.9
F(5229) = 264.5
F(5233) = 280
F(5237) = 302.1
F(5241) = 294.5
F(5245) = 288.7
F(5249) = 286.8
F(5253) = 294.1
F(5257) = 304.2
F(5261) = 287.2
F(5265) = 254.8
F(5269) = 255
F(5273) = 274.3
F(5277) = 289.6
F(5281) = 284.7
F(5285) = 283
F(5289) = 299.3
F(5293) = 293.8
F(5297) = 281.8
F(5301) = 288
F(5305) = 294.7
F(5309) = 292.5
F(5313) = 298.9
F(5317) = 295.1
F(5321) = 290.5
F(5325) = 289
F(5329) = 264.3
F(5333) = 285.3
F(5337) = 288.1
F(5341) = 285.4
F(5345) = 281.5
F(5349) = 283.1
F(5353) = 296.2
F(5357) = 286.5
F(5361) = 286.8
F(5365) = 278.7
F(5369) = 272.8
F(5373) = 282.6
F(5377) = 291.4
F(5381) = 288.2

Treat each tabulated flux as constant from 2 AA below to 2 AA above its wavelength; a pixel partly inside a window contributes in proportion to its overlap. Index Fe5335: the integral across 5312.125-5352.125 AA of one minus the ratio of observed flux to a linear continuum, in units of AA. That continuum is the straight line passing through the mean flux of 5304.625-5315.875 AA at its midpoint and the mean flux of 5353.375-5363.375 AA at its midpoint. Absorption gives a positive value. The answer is 0.82 AA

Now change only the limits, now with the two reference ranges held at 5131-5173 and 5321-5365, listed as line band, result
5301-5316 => -0.6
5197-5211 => -0.1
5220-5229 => -0.1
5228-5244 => -0.3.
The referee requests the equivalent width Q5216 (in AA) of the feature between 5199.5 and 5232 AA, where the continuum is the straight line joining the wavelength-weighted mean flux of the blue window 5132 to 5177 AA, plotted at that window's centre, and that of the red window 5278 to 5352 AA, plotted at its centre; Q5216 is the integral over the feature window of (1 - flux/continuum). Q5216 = -0.3 AA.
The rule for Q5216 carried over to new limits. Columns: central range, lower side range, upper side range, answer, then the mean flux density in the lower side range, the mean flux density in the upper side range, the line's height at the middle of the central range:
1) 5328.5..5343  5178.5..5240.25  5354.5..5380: 0.02 AA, 280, 284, 283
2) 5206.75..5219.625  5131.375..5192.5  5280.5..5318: -0.30 AA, 274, 291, 281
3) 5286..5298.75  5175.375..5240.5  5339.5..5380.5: -0.37 AA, 281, 285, 283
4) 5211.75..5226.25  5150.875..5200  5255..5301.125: -0.79 AA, 270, 283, 276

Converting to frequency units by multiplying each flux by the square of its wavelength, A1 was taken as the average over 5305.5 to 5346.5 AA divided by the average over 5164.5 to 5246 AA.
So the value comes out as 1.09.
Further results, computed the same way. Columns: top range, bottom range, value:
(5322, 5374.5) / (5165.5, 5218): 1.11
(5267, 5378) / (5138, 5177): 1.11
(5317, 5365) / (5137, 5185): 1.12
